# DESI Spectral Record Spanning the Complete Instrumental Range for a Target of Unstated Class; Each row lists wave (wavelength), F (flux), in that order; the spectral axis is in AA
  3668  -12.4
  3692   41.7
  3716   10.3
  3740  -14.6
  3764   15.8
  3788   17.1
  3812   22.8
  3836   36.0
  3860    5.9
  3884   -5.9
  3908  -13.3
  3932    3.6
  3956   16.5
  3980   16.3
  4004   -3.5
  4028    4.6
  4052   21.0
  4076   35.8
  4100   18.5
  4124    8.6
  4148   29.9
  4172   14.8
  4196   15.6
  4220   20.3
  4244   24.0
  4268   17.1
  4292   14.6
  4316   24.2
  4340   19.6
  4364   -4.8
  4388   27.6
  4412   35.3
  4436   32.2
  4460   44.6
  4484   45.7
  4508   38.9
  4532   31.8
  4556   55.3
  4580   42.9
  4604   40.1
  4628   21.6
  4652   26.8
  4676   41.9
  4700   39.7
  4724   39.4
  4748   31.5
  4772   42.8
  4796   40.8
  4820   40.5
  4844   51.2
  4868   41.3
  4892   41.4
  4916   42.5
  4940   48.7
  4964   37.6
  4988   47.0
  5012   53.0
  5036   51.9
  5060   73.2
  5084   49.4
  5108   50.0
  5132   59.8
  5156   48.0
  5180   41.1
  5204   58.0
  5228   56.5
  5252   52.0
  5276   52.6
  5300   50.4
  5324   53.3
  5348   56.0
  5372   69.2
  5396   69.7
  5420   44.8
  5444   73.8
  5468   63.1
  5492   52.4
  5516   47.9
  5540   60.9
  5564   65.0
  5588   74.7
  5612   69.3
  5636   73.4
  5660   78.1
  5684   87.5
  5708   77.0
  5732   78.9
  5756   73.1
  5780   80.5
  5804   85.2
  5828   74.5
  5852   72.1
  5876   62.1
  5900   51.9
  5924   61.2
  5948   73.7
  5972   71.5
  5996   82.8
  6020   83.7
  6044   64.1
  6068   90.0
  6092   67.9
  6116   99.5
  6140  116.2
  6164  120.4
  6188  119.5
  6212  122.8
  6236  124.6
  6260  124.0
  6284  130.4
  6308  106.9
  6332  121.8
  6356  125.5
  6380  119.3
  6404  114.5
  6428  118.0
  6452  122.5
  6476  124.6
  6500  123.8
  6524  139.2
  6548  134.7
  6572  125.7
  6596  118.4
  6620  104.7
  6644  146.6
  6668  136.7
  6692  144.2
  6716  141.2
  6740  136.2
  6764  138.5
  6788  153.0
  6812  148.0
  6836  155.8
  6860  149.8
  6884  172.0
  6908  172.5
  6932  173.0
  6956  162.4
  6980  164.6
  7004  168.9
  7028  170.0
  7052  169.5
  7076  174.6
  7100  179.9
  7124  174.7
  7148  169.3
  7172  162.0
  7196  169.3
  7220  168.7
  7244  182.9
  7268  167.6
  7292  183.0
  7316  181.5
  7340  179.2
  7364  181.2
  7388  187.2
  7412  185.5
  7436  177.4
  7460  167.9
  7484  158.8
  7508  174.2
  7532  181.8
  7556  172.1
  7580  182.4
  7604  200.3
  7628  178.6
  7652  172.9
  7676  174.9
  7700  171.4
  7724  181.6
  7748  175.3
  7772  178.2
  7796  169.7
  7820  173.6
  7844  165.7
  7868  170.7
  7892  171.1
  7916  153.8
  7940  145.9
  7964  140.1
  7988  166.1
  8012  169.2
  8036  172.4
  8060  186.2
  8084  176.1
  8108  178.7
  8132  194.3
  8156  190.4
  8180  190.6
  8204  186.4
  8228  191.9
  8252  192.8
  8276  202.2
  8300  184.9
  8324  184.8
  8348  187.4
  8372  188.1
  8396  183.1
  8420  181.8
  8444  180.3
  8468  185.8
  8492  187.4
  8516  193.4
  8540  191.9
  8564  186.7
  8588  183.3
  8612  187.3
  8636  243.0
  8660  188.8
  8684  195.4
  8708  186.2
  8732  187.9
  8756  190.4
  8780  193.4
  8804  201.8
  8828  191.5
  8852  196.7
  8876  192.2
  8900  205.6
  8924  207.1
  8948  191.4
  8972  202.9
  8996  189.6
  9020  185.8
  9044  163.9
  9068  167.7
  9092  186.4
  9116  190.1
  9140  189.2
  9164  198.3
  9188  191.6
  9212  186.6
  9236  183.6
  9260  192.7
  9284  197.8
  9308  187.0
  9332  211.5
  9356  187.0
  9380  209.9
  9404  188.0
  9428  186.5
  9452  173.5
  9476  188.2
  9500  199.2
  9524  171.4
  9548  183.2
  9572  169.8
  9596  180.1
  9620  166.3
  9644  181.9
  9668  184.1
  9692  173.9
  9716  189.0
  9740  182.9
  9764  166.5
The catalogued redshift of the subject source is 0.536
